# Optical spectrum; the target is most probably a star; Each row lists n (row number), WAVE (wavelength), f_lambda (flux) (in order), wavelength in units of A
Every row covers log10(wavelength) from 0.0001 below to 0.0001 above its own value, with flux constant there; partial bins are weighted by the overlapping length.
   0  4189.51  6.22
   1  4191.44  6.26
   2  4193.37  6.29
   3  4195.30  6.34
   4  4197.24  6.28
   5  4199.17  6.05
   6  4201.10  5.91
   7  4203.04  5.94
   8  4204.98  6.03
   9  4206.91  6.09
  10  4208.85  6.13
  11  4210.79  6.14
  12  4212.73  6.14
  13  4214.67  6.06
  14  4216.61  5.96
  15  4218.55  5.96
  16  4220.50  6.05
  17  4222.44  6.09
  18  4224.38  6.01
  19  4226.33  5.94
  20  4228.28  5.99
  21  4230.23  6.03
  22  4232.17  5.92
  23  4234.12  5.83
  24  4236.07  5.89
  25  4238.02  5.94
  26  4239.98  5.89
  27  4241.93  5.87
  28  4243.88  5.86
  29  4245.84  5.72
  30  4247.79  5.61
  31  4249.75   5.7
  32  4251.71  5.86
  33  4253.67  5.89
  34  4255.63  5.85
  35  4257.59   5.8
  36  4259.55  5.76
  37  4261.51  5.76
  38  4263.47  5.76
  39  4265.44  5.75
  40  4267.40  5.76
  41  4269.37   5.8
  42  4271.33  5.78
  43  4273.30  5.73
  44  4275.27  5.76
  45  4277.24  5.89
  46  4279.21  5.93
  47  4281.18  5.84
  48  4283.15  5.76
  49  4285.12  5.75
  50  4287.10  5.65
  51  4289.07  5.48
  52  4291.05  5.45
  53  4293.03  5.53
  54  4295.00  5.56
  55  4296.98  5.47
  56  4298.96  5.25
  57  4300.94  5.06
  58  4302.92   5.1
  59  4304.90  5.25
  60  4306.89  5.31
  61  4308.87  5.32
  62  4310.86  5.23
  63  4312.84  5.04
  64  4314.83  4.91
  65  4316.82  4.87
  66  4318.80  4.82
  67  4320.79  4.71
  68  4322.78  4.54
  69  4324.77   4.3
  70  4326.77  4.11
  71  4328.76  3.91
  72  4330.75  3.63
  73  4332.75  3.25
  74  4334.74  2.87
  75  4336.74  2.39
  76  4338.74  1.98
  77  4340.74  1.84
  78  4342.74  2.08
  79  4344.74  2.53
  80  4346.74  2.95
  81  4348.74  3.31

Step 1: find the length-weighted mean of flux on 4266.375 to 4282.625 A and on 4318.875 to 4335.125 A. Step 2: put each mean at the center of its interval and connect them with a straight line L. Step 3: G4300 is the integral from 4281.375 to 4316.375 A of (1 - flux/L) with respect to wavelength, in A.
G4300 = -2.82 A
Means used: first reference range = 5.81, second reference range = 4.01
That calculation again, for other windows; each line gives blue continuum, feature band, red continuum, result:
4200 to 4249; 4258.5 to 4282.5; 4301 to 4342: -3.22 A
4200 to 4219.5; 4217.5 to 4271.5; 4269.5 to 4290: 0.36 A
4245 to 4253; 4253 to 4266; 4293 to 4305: -0.36 A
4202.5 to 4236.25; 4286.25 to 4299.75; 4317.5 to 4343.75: -3.70 A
